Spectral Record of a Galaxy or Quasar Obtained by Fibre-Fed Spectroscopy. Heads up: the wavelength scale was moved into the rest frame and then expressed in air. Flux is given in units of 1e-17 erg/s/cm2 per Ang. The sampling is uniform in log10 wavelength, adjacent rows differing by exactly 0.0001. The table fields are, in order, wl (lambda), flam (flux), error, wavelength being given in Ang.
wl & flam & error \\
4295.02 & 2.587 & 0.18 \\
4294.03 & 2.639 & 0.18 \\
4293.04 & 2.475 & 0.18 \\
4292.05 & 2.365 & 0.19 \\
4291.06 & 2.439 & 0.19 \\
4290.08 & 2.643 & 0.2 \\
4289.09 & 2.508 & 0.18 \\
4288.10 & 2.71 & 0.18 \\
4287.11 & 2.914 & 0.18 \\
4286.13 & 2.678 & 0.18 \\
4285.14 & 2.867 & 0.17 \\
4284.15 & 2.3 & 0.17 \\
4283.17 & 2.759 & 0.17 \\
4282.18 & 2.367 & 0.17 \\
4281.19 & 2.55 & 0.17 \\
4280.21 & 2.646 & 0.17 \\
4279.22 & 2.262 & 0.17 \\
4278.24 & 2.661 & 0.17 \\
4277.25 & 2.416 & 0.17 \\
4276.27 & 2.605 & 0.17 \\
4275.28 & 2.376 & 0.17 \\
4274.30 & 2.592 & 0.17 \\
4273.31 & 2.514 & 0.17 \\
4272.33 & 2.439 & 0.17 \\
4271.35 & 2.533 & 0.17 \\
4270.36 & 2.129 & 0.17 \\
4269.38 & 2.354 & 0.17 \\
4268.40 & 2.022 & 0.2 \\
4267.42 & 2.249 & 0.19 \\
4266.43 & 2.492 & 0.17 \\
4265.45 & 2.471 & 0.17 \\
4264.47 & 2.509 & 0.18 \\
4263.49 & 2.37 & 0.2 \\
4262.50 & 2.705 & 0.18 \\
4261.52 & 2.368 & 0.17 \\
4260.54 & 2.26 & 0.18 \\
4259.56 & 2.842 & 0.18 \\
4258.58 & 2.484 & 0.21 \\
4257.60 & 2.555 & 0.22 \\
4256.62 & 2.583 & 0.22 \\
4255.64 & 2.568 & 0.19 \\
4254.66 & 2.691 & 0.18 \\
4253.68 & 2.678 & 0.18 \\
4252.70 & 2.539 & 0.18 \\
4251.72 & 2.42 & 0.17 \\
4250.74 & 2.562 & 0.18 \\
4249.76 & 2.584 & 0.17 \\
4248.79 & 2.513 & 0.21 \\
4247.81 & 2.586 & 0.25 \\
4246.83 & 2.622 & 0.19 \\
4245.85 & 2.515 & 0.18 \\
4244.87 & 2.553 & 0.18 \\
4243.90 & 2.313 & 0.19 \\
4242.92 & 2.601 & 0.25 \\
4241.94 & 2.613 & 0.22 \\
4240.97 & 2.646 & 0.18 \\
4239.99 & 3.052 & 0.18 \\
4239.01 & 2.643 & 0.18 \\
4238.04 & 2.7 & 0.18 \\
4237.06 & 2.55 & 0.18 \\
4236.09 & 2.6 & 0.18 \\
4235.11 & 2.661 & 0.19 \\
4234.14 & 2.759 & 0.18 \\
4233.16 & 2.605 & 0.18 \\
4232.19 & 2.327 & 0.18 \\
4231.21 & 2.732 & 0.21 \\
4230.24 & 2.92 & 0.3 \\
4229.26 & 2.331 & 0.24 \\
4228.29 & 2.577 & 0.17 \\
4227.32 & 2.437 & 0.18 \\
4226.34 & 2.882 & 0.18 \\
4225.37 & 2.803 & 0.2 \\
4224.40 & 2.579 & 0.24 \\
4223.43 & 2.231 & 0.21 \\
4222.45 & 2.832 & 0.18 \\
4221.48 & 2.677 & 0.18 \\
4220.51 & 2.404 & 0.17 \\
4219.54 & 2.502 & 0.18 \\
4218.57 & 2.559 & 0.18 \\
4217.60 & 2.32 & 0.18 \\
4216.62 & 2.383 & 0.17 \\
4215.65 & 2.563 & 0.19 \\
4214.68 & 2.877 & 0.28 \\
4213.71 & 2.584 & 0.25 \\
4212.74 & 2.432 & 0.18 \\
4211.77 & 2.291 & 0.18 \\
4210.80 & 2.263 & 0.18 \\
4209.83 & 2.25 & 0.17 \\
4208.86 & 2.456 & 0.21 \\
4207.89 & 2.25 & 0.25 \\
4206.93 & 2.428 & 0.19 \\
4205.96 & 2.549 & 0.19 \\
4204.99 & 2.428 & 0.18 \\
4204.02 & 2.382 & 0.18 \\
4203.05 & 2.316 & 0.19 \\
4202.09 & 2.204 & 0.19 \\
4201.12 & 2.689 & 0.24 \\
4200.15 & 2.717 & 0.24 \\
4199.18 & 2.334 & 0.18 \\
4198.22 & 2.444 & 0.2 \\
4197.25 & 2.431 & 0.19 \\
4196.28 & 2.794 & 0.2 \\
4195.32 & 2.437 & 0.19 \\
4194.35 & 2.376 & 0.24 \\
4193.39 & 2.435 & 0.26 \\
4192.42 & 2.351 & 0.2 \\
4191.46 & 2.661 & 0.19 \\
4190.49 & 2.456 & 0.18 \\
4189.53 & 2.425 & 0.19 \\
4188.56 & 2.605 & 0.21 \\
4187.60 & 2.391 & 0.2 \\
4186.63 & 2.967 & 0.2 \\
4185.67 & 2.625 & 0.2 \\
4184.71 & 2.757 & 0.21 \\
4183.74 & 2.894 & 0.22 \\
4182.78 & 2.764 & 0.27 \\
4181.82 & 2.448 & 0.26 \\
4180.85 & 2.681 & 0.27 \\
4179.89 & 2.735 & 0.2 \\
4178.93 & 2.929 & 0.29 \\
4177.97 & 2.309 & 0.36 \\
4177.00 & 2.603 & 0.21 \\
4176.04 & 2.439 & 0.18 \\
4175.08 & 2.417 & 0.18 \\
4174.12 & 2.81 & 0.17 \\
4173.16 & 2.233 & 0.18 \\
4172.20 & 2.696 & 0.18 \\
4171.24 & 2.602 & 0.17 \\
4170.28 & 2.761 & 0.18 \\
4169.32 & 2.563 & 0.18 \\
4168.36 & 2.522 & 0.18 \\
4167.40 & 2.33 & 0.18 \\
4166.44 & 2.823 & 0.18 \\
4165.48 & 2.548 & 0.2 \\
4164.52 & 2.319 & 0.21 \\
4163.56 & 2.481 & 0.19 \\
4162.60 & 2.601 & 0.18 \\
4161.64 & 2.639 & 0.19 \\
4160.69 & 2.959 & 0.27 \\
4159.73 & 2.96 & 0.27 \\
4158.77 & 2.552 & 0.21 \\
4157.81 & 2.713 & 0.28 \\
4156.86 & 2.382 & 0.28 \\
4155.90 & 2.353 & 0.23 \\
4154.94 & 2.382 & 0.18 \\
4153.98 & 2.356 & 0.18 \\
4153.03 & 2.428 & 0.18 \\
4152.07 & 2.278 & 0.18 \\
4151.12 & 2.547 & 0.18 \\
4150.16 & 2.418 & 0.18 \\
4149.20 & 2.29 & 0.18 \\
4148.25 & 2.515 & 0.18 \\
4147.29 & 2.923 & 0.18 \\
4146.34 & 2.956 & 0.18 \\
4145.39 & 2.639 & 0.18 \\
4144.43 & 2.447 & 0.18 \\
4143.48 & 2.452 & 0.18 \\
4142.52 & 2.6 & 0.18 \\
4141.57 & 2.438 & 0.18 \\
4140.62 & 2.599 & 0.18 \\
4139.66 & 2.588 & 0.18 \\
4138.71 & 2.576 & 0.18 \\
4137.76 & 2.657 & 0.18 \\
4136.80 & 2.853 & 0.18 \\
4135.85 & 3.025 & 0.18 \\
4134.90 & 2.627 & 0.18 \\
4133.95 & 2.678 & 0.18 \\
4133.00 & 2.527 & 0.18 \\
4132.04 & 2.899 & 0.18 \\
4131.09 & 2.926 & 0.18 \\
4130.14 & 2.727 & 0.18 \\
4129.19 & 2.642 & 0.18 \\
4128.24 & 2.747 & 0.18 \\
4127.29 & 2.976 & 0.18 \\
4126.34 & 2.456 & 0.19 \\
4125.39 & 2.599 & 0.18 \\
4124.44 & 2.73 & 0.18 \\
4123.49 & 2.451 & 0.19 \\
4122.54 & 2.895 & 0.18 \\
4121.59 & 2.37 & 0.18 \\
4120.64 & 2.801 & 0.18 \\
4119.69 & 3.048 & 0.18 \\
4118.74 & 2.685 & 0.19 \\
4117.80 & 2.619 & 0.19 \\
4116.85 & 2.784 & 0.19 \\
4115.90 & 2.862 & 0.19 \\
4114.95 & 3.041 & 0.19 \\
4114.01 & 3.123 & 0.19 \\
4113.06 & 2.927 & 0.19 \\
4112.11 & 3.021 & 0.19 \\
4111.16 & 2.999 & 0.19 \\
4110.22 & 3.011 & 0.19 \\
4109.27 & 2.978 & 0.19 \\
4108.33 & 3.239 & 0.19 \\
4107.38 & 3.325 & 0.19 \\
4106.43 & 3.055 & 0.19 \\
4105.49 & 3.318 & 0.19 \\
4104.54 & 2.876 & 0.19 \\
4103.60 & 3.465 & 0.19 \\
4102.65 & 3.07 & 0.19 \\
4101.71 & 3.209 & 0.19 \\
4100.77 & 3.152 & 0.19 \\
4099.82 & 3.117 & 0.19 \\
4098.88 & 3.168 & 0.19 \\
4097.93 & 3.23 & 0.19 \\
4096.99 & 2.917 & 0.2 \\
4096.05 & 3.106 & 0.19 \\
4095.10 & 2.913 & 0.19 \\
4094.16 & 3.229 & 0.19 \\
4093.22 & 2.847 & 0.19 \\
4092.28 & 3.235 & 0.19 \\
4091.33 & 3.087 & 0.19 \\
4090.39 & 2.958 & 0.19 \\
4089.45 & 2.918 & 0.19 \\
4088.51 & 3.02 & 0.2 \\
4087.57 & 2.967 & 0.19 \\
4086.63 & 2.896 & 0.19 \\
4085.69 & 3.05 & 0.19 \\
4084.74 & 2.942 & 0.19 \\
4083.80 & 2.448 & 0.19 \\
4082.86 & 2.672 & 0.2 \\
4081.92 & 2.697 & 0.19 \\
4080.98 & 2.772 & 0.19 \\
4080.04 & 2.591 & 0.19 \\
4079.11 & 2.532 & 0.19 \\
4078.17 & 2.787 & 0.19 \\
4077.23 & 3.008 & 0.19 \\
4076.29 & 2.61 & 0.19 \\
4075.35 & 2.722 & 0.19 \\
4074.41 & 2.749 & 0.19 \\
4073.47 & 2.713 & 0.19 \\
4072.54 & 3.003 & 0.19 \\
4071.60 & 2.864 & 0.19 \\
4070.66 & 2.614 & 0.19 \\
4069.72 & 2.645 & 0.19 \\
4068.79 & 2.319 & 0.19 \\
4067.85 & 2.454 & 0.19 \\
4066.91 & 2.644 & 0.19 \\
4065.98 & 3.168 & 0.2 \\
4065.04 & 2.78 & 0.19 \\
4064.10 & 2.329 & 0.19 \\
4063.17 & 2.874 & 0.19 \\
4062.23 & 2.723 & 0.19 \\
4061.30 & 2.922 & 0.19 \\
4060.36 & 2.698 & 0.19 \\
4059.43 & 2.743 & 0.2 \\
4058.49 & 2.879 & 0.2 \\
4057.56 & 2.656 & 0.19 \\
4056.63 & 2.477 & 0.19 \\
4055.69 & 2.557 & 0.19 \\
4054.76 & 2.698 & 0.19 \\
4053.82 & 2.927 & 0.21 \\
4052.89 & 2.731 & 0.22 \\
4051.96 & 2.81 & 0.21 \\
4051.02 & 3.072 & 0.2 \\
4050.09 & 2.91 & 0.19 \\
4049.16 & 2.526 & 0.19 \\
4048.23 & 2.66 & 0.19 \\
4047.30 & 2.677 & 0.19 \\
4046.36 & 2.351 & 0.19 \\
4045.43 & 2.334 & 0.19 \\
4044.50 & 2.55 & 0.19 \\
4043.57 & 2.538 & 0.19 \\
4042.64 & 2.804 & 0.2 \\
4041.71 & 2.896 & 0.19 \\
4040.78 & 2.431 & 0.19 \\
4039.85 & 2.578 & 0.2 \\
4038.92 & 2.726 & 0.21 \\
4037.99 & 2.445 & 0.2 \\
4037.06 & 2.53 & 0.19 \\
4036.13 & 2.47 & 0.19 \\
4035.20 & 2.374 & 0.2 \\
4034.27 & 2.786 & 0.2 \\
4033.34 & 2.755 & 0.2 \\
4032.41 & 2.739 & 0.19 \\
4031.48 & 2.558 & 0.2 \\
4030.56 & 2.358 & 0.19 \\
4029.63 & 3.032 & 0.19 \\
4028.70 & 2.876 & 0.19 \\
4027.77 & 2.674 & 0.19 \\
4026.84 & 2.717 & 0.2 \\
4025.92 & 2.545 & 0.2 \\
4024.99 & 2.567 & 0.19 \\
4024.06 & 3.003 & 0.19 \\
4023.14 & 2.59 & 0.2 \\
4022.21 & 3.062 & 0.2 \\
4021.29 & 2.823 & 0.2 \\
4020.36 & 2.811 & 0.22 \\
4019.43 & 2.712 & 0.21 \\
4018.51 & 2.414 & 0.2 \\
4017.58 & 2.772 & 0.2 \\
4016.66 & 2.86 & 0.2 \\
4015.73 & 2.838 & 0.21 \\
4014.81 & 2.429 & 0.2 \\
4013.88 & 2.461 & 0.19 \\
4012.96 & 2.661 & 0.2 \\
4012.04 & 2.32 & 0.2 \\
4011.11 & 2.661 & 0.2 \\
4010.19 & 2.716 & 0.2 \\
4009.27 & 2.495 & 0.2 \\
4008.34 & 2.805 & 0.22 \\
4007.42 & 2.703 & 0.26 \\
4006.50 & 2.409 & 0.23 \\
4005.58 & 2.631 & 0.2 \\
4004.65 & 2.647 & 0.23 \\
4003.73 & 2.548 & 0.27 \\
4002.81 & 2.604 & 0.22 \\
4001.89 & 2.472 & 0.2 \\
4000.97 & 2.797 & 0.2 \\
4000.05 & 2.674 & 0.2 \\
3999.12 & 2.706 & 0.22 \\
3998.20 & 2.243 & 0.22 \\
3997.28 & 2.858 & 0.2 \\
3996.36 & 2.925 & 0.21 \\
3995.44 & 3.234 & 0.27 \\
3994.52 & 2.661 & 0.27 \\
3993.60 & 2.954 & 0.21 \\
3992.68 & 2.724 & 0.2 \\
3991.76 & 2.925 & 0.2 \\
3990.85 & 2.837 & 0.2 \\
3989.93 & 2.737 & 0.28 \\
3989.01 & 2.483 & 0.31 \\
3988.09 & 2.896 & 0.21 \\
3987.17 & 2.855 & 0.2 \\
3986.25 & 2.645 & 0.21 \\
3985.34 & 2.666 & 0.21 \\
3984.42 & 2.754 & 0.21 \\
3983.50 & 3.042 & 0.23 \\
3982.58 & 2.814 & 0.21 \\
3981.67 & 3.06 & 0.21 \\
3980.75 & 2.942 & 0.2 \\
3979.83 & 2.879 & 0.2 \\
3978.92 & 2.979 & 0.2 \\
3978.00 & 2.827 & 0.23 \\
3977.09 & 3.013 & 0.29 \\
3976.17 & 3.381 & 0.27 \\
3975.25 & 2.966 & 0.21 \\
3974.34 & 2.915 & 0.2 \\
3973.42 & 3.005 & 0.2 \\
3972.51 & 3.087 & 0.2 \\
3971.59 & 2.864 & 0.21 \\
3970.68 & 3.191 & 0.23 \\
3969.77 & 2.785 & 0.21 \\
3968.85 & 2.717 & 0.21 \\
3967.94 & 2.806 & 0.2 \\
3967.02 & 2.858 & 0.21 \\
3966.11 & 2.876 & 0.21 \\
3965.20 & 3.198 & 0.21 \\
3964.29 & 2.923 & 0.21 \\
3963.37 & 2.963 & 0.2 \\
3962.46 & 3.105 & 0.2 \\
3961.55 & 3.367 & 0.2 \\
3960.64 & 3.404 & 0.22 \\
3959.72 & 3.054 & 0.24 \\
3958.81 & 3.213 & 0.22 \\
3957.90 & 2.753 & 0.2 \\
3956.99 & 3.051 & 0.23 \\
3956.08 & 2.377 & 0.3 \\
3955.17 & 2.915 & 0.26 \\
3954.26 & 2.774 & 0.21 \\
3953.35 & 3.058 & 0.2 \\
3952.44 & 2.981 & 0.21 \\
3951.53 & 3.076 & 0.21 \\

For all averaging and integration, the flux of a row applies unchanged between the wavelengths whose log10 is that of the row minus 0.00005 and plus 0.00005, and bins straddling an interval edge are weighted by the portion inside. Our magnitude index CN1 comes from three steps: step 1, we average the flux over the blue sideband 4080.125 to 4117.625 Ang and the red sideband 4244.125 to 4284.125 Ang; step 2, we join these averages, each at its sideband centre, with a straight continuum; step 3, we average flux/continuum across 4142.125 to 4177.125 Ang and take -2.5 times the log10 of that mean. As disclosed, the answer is 0.107 mag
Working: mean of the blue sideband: 3.01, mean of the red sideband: 2.5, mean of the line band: 2.55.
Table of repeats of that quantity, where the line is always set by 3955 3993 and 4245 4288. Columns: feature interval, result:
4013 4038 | 0.069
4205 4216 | 0.063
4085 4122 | -0.102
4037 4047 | 0.107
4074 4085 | 0.028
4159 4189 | 0.008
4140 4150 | 0.044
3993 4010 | 0.078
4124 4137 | -0.014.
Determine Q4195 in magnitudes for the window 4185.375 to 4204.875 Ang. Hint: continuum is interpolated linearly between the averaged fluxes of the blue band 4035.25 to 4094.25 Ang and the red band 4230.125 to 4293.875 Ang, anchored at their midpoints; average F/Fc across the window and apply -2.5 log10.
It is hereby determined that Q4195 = 0.05 mag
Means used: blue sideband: 2.73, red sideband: 2.55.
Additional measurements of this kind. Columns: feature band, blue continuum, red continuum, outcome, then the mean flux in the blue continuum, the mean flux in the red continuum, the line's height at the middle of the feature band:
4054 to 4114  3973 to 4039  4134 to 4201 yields -0.089 mag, 2.74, 2.58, 2.66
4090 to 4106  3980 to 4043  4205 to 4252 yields -0.178 mag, 2.7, 2.55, 2.64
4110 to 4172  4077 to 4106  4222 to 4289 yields 0.073 mag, 2.98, 2.56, 2.85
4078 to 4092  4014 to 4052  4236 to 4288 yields -0.075 mag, 2.67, 2.54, 2.64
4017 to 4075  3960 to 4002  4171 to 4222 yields 0.037 mag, 2.89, 2.52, 2.78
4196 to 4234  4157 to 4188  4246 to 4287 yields 0.028 mag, 2.63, 2.51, 2.57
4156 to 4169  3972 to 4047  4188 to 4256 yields -0.003 mag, 2.72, 2.54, 2.59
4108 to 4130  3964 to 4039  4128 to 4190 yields -0.070 mag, 2.76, 2.61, 2.65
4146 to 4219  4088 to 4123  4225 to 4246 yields 0.104 mag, 3.02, 2.63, 2.79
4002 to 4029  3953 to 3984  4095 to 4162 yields 0.099 mag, 2.97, 2.78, 2.92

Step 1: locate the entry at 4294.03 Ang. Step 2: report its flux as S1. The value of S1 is 2.639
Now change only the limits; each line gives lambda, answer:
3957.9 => 2.753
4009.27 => 2.495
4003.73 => 2.548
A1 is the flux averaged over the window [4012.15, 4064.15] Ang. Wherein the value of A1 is 2.68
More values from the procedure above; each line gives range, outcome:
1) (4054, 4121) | 2.88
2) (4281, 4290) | 2.63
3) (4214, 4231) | 2.58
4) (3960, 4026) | 2.81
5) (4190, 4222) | 2.46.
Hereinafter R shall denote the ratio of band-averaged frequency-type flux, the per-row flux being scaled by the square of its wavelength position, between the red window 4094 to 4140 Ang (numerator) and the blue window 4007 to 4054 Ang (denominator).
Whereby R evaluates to 1.13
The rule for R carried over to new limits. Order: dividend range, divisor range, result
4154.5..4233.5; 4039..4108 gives 0.95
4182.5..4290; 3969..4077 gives 1.03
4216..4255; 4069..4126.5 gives 0.95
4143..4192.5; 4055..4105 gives 0.94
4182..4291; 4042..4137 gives 0.96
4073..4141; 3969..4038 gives 1.10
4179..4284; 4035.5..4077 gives 1.03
